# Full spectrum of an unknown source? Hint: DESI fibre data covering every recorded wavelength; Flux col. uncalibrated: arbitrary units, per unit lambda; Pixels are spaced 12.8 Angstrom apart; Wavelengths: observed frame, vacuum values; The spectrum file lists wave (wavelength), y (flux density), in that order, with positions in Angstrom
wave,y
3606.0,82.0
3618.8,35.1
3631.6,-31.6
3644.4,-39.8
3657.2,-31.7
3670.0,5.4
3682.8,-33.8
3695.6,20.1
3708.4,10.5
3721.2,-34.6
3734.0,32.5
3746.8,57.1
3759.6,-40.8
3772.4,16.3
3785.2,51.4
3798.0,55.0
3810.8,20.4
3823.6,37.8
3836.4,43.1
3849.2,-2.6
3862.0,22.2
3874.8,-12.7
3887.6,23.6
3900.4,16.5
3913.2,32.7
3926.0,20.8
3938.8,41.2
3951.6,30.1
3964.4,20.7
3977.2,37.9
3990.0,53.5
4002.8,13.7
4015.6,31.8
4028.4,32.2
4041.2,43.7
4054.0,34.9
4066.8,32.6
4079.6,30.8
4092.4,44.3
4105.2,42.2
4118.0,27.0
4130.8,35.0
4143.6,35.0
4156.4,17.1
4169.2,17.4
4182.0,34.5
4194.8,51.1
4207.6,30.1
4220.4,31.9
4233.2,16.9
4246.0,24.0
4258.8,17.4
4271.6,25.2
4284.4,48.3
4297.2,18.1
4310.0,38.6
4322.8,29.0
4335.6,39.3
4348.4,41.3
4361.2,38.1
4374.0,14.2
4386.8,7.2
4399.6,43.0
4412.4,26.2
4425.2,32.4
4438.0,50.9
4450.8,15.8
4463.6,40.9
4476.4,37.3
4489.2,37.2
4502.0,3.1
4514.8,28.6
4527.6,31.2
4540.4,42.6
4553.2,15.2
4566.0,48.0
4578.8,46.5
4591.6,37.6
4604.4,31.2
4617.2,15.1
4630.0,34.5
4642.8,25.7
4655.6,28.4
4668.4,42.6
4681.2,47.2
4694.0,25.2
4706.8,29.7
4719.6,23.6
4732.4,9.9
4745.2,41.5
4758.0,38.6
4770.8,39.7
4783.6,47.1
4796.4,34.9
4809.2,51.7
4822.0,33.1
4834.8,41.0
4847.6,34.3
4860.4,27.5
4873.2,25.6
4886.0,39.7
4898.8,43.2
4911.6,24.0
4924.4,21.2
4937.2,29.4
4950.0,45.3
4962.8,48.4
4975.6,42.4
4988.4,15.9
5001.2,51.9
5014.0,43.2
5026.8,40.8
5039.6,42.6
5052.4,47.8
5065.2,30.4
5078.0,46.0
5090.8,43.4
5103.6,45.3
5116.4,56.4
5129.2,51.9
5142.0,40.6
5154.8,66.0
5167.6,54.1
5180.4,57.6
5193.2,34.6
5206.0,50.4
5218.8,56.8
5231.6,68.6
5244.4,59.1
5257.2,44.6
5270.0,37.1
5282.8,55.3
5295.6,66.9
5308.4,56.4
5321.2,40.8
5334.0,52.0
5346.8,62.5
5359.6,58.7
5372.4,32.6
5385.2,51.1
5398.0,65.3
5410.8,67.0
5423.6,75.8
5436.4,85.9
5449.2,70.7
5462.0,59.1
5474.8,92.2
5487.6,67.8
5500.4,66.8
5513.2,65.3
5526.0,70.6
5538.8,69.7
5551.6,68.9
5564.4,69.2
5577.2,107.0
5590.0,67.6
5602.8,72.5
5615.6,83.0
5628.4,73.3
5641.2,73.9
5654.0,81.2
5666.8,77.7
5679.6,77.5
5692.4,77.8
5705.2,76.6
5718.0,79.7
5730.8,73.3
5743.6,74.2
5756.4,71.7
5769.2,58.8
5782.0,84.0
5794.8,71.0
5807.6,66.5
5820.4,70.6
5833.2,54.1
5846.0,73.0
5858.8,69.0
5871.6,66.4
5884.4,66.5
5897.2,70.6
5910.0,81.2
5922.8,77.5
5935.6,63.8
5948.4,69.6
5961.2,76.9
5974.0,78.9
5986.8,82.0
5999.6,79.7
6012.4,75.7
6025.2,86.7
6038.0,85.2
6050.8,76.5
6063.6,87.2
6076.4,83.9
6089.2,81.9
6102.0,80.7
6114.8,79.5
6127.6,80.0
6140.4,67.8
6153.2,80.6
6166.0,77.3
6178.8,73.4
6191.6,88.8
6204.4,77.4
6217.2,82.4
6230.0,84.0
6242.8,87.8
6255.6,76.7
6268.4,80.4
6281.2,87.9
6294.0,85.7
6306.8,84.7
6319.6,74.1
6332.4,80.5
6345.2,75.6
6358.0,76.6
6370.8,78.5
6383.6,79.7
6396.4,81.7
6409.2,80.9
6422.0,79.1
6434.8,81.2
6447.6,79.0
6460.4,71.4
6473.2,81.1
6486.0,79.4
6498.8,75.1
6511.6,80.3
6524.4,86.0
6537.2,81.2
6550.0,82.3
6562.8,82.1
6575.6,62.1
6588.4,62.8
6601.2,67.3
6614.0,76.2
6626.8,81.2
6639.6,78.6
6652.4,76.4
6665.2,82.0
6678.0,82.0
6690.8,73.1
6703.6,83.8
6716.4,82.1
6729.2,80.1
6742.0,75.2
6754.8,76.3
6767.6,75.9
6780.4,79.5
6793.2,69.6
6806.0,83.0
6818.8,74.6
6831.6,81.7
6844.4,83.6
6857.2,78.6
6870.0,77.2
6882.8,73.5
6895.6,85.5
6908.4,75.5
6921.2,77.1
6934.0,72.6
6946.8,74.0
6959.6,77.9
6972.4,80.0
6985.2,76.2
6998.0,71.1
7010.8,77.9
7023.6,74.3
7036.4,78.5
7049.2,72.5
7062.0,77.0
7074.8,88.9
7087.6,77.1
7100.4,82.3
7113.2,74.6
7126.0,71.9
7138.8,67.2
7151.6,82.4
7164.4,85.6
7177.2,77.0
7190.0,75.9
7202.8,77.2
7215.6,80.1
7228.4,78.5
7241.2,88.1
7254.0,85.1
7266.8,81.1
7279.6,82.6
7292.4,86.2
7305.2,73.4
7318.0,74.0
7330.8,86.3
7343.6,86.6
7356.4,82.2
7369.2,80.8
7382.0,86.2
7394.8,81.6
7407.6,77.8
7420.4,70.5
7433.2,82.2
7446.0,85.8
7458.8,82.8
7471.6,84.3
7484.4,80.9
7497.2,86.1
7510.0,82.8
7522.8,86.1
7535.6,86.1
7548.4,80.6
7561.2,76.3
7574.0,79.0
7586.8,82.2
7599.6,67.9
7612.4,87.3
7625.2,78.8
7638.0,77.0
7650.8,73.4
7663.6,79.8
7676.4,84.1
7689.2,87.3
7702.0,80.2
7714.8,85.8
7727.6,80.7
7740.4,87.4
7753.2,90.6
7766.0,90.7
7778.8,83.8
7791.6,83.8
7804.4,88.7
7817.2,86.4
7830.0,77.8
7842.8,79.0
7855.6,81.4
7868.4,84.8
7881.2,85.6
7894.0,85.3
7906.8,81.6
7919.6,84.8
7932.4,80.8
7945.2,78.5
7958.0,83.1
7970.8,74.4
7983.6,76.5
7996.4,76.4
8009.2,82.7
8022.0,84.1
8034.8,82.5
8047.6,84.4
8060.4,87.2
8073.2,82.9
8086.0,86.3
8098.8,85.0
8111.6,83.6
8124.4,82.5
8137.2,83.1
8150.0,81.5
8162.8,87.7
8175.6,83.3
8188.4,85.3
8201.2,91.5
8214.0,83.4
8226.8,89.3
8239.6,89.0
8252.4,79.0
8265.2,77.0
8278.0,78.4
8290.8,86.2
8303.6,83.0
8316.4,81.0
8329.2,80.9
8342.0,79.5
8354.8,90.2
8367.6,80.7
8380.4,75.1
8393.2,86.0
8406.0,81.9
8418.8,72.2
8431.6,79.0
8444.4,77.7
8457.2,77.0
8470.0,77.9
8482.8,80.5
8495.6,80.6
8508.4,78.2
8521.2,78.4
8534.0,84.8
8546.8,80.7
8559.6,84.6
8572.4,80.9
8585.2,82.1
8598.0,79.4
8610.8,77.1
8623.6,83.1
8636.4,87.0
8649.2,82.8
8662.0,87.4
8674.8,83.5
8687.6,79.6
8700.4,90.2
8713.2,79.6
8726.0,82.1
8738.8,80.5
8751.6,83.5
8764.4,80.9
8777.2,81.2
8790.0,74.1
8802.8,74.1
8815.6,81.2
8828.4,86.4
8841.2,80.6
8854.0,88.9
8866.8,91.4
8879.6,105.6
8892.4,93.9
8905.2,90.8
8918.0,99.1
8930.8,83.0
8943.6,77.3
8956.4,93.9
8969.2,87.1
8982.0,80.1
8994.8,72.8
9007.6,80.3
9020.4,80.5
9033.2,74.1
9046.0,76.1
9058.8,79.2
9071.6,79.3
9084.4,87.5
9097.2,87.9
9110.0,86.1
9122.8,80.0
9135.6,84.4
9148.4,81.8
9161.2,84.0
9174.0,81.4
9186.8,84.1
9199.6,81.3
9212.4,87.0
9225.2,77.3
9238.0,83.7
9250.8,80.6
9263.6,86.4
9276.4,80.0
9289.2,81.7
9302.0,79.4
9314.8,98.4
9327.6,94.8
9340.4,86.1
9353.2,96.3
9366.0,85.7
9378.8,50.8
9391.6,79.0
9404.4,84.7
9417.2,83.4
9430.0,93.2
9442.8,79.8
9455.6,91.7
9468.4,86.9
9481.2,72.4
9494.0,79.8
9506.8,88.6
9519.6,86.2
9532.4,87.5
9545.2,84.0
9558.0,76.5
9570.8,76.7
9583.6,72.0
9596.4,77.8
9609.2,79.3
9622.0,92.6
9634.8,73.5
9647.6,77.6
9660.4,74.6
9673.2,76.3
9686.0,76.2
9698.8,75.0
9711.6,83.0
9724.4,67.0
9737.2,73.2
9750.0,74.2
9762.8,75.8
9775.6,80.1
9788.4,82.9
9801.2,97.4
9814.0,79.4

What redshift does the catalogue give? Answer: 0.35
